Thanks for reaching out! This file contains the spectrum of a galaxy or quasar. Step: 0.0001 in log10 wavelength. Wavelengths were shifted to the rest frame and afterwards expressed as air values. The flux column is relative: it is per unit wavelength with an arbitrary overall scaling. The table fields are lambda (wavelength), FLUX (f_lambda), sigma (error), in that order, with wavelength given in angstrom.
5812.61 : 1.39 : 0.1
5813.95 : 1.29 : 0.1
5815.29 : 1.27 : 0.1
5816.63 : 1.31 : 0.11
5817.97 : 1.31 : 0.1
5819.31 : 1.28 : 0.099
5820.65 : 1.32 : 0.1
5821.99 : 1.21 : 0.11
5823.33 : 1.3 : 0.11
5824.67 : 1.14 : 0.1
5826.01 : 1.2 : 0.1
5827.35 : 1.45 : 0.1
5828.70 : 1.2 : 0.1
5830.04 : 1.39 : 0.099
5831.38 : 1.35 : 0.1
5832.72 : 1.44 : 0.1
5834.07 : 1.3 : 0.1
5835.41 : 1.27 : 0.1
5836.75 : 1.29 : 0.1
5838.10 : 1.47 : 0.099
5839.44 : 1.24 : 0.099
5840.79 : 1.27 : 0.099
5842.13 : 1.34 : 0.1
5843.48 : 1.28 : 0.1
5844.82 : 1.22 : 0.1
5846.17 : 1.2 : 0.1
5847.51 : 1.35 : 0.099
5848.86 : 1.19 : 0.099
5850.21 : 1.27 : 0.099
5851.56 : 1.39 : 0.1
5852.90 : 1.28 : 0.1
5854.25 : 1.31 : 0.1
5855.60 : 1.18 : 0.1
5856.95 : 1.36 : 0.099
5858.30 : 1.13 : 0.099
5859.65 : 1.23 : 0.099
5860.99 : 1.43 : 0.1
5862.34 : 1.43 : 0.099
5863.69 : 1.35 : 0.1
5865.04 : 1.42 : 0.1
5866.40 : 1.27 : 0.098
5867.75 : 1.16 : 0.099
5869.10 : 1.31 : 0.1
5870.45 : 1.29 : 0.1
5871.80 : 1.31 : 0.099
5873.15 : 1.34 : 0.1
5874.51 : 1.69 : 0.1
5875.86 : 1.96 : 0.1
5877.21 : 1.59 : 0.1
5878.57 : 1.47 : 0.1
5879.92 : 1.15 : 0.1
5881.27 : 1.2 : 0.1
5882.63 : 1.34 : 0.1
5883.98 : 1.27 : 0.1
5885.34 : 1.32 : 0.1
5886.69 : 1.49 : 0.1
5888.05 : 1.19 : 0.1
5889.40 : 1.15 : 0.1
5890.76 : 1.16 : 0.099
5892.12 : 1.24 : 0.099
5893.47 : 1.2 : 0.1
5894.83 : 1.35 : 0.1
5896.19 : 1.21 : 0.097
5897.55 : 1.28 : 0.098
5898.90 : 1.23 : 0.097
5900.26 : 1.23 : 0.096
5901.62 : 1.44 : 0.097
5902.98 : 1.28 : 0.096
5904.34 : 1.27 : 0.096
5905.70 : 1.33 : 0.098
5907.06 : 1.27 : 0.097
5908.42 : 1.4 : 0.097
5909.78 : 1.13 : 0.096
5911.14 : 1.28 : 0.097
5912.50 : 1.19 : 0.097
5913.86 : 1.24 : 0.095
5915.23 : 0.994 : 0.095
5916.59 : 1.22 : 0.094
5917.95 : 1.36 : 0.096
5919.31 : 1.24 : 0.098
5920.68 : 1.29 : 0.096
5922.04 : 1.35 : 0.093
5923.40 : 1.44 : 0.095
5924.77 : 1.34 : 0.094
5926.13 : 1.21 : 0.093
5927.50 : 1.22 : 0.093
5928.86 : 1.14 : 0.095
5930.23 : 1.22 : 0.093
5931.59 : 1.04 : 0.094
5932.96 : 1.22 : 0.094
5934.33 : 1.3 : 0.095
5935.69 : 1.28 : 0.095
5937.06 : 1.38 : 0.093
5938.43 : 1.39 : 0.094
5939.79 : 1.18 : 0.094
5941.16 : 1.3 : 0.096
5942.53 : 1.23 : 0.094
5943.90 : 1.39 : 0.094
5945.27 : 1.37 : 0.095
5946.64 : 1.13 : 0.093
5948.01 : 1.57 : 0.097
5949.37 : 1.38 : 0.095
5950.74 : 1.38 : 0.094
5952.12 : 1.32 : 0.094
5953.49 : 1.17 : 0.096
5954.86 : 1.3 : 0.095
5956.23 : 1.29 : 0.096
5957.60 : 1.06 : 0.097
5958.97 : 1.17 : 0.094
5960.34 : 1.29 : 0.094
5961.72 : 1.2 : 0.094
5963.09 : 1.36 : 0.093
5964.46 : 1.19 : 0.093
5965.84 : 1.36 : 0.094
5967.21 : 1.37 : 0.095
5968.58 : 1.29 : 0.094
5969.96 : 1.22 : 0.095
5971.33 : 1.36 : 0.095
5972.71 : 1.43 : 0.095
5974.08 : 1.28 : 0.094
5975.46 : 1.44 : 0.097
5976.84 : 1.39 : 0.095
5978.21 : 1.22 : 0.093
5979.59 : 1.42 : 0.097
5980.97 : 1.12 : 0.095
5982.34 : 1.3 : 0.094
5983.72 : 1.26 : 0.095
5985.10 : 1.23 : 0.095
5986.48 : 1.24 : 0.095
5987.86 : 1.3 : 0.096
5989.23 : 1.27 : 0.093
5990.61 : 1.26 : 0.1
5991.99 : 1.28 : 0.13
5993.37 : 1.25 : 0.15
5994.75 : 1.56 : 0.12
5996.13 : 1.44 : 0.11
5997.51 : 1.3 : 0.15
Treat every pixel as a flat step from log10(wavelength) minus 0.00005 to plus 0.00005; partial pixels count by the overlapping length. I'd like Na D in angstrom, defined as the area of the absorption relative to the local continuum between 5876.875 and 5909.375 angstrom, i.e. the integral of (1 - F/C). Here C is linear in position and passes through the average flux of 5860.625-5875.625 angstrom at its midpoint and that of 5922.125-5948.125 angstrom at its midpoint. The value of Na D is 1.2 angstrom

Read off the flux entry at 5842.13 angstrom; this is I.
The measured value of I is 1.34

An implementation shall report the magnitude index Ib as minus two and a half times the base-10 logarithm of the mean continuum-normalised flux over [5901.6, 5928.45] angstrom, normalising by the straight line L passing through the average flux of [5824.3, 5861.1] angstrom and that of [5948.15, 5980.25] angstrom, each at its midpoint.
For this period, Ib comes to 0.03 mag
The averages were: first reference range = 1.29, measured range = 1.27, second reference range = 1.3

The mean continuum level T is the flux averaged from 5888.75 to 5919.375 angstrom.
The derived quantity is 1.25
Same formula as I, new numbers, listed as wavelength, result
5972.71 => 1.43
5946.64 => 1.13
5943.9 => 1.39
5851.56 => 1.39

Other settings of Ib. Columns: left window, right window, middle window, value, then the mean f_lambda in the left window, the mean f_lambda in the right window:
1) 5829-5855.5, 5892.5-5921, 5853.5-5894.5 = -0.04 mag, 1.3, 1.26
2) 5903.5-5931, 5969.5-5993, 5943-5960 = -0.01 mag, 1.26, 1.3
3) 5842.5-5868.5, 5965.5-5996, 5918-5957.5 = 0.02 mag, 1.29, 1.31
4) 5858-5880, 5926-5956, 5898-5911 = 0.04 mag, 1.4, 1.28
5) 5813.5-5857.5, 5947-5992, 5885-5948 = 0.02 mag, 1.29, 1.29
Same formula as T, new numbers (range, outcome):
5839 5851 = 1.26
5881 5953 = 1.28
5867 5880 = 1.44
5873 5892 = 1.38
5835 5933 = 1.29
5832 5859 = 1.29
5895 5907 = 1.29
